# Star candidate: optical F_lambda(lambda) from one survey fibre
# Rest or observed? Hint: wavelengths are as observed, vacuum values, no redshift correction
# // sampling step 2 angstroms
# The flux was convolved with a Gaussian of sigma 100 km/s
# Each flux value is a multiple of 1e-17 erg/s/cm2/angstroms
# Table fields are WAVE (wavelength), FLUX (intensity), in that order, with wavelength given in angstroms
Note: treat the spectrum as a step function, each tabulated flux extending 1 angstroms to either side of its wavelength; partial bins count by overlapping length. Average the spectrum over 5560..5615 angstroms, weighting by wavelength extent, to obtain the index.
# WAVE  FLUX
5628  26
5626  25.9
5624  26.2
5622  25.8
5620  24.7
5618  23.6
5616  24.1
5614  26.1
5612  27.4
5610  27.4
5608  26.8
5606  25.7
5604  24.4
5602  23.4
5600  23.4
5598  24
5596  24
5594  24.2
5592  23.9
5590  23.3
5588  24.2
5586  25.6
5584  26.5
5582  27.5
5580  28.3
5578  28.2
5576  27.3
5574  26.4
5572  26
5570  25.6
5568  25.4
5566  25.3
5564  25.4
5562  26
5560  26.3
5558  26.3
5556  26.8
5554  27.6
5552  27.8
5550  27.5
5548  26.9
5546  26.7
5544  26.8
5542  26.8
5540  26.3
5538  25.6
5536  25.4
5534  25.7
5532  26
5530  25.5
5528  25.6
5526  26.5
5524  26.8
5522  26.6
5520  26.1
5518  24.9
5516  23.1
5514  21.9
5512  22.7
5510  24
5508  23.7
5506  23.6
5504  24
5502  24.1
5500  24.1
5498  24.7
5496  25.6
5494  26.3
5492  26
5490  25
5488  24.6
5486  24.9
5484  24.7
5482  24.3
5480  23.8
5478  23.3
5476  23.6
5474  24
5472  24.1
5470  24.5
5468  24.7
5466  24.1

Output 25.6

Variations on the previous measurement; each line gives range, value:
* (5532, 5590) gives 26.4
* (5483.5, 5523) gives 24.5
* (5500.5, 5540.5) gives 24.9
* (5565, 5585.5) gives 26.6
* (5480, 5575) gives 25.5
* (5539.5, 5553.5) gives 27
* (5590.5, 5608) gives 24.3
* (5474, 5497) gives 24.7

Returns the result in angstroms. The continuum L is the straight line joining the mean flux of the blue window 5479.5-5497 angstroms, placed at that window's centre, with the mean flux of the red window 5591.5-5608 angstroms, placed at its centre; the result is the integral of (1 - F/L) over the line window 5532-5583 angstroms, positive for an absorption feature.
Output -4.07 angstroms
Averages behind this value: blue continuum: 25.1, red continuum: 24.3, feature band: 26.5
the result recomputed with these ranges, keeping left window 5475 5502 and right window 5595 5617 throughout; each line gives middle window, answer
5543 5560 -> -1.4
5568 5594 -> -1.0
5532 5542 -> -0.4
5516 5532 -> -0.6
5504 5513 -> 0.4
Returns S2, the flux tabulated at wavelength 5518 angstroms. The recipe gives 24.9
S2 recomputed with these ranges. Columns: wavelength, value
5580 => 28.3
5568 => 25.4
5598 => 24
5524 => 26.8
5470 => 24.5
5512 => 22.7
